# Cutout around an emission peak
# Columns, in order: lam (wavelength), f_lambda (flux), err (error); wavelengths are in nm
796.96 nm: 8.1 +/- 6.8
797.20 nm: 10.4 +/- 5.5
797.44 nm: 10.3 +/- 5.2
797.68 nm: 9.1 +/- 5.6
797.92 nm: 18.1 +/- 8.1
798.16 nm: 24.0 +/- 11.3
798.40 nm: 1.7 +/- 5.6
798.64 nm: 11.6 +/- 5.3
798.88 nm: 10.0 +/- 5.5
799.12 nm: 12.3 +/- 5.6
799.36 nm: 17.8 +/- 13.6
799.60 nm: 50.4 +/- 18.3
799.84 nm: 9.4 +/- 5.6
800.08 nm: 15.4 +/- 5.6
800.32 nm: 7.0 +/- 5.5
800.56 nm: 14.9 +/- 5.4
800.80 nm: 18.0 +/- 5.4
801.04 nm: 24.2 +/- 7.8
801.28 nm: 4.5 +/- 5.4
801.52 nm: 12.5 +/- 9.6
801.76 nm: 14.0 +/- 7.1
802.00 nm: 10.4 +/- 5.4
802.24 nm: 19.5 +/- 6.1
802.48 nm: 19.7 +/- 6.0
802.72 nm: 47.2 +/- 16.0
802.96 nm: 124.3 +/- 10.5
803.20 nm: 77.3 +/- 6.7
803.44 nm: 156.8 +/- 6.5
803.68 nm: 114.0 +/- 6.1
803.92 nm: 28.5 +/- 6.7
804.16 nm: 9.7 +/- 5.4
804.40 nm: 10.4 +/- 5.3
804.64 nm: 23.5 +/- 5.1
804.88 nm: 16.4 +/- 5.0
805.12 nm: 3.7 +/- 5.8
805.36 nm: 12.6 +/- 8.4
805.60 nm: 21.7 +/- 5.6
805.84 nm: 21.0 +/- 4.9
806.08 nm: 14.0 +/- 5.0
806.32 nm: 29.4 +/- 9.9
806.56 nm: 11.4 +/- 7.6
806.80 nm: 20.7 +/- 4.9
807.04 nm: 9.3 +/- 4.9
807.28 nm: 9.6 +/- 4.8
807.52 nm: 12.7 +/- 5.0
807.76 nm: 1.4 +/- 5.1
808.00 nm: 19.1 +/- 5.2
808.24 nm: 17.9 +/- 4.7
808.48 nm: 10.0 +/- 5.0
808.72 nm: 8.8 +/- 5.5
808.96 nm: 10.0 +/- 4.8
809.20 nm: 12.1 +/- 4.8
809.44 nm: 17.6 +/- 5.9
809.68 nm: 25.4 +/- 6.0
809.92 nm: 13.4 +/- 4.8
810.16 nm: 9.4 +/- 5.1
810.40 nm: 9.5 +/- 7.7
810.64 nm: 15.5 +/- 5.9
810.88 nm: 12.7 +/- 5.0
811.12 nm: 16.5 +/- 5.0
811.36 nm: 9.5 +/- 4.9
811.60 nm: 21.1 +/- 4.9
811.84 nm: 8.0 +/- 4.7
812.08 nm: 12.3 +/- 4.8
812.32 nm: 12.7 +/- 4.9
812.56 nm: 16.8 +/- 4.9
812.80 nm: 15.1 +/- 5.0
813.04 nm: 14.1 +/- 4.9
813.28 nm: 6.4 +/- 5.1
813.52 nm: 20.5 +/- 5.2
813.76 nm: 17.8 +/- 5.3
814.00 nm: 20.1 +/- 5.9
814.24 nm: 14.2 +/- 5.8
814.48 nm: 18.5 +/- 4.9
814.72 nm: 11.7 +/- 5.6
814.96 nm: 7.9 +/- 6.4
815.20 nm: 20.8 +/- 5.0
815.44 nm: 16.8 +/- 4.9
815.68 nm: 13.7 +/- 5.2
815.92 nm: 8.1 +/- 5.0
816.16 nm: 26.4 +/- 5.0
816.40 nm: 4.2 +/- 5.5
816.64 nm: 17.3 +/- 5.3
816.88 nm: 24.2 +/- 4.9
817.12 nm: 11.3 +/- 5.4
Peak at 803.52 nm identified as [O II]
